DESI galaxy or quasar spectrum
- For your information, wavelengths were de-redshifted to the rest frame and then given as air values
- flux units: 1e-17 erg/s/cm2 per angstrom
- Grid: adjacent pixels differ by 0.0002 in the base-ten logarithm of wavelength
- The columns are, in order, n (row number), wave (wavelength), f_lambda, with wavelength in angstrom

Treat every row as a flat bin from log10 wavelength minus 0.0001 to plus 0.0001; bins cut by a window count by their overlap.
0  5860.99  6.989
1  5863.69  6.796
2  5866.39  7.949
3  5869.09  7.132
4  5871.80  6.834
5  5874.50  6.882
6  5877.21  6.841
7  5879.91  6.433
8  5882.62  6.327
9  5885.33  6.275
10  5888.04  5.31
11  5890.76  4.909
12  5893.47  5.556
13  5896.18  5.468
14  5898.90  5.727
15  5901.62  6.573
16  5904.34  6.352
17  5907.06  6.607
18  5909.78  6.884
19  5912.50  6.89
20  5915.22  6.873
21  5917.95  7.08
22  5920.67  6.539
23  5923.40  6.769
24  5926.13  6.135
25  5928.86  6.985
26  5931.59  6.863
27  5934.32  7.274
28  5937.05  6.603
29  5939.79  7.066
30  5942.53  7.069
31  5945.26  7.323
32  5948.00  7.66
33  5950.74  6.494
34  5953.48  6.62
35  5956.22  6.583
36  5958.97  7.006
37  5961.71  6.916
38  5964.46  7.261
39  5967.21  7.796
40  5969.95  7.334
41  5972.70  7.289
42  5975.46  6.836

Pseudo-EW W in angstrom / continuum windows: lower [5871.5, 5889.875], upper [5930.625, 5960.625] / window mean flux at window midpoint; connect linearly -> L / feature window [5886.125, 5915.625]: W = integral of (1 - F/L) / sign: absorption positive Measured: 2.1 angstrom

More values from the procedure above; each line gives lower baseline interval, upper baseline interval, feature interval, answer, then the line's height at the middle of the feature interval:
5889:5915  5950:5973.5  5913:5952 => -1.9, 6.6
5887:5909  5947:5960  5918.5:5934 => -0.9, 6.35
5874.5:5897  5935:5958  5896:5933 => -1.0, 6.42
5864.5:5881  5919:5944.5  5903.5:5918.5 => 0.2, 6.89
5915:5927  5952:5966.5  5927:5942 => -0.4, 6.76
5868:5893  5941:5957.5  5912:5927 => -0.1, 6.67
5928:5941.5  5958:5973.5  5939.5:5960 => 0.4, 7.11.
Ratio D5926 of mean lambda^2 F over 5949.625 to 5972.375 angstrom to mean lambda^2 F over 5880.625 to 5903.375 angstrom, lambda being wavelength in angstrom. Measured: 1.24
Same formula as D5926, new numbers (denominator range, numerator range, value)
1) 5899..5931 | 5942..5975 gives 1.08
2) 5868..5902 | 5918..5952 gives 1.14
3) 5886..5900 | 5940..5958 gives 1.31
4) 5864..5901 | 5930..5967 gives 1.14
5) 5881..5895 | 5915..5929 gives 1.19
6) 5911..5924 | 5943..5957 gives 1.03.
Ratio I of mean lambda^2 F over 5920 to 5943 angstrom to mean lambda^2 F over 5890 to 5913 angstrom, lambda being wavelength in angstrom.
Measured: 1.1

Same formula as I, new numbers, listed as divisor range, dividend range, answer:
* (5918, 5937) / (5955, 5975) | 1.07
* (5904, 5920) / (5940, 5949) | 1.09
